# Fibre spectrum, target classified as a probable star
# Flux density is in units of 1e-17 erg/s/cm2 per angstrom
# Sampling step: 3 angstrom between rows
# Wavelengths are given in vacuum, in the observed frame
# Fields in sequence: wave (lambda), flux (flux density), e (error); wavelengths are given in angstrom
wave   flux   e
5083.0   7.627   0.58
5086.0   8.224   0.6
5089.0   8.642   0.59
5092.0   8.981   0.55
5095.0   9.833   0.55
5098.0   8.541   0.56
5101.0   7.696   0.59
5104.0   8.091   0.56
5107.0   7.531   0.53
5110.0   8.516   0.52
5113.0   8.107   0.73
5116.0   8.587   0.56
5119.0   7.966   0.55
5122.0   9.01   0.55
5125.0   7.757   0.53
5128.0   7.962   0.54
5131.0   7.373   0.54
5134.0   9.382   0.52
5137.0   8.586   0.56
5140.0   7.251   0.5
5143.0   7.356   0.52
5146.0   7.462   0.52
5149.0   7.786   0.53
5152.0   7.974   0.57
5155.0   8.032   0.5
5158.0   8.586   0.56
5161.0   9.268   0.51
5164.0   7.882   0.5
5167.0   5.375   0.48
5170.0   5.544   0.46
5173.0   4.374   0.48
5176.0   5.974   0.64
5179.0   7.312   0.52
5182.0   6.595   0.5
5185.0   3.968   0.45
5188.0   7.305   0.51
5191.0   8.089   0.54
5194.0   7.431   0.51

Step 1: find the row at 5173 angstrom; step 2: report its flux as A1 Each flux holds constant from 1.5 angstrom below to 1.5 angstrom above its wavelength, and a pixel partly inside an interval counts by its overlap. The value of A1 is 4.374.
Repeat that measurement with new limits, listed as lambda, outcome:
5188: 7.305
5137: 8.586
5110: 8.516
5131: 7.373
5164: 7.882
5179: 7.312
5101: 7.696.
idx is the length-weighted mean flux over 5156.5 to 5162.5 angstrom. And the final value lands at 8.93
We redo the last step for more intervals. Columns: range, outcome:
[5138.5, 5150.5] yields 7.46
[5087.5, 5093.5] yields 8.81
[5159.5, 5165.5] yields 8.58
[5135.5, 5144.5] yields 7.73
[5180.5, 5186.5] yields 5.28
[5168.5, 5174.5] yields 4.96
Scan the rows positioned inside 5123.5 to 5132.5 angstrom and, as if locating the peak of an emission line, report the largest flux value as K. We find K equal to 7.962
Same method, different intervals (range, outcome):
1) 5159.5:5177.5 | 9.268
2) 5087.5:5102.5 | 9.833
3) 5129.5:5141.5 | 9.382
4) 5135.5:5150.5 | 8.586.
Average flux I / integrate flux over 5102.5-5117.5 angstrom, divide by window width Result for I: 8.17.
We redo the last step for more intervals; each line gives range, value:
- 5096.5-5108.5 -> 7.96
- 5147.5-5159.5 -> 8.09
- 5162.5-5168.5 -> 6.63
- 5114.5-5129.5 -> 8.26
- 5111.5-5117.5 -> 8.35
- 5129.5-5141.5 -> 8.15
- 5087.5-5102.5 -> 8.74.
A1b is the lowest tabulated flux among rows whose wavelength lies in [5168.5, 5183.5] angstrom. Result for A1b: 4.374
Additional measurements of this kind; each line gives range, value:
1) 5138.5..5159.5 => 7.251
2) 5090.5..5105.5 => 7.696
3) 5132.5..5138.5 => 8.586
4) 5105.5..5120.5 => 7.531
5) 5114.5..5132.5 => 7.373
